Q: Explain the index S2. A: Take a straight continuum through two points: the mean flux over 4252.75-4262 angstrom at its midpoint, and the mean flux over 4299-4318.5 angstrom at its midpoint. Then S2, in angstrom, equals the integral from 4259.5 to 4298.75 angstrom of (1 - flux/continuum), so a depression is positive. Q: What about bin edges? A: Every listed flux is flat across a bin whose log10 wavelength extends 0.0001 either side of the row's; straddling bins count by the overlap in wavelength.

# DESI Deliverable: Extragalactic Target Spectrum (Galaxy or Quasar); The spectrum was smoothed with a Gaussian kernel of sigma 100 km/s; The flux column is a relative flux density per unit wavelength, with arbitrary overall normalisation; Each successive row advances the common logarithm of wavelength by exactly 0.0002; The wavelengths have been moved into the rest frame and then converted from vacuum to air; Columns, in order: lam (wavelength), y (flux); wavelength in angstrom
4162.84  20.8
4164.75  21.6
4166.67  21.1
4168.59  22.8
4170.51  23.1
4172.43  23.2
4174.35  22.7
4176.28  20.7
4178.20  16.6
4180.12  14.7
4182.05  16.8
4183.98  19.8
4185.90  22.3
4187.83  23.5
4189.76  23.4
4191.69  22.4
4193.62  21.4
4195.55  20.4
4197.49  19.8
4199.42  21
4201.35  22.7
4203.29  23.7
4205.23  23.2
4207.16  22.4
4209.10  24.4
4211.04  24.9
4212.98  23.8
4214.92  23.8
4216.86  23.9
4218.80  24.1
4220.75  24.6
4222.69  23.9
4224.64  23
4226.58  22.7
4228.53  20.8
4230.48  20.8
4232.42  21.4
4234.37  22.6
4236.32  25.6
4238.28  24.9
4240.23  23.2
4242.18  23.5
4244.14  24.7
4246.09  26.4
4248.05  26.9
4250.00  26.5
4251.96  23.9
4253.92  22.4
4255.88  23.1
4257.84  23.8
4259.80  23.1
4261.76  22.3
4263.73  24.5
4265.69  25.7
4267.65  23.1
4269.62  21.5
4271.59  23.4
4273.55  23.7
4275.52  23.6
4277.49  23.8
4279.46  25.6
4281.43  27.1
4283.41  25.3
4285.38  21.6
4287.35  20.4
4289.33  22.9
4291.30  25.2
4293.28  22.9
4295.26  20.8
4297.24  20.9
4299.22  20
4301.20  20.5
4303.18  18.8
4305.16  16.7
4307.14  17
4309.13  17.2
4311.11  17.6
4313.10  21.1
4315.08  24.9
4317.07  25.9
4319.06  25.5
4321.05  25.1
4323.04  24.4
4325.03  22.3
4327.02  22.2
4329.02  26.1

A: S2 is -2.8 angstrom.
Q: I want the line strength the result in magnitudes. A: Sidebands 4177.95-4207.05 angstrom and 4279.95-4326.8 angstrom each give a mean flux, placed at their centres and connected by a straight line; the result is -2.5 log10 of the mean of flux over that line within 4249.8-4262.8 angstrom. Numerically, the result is -0.09 mag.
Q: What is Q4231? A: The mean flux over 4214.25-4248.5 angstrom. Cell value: 23.7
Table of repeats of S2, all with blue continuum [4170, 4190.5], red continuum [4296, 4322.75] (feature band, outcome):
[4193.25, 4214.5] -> -2.0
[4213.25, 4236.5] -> -2.6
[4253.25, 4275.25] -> -2.7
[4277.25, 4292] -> -2.2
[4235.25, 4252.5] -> -3.6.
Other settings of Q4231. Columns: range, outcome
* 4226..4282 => 23.8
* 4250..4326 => 22.6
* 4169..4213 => 21.6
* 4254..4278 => 23.4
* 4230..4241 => 23.2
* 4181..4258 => 23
